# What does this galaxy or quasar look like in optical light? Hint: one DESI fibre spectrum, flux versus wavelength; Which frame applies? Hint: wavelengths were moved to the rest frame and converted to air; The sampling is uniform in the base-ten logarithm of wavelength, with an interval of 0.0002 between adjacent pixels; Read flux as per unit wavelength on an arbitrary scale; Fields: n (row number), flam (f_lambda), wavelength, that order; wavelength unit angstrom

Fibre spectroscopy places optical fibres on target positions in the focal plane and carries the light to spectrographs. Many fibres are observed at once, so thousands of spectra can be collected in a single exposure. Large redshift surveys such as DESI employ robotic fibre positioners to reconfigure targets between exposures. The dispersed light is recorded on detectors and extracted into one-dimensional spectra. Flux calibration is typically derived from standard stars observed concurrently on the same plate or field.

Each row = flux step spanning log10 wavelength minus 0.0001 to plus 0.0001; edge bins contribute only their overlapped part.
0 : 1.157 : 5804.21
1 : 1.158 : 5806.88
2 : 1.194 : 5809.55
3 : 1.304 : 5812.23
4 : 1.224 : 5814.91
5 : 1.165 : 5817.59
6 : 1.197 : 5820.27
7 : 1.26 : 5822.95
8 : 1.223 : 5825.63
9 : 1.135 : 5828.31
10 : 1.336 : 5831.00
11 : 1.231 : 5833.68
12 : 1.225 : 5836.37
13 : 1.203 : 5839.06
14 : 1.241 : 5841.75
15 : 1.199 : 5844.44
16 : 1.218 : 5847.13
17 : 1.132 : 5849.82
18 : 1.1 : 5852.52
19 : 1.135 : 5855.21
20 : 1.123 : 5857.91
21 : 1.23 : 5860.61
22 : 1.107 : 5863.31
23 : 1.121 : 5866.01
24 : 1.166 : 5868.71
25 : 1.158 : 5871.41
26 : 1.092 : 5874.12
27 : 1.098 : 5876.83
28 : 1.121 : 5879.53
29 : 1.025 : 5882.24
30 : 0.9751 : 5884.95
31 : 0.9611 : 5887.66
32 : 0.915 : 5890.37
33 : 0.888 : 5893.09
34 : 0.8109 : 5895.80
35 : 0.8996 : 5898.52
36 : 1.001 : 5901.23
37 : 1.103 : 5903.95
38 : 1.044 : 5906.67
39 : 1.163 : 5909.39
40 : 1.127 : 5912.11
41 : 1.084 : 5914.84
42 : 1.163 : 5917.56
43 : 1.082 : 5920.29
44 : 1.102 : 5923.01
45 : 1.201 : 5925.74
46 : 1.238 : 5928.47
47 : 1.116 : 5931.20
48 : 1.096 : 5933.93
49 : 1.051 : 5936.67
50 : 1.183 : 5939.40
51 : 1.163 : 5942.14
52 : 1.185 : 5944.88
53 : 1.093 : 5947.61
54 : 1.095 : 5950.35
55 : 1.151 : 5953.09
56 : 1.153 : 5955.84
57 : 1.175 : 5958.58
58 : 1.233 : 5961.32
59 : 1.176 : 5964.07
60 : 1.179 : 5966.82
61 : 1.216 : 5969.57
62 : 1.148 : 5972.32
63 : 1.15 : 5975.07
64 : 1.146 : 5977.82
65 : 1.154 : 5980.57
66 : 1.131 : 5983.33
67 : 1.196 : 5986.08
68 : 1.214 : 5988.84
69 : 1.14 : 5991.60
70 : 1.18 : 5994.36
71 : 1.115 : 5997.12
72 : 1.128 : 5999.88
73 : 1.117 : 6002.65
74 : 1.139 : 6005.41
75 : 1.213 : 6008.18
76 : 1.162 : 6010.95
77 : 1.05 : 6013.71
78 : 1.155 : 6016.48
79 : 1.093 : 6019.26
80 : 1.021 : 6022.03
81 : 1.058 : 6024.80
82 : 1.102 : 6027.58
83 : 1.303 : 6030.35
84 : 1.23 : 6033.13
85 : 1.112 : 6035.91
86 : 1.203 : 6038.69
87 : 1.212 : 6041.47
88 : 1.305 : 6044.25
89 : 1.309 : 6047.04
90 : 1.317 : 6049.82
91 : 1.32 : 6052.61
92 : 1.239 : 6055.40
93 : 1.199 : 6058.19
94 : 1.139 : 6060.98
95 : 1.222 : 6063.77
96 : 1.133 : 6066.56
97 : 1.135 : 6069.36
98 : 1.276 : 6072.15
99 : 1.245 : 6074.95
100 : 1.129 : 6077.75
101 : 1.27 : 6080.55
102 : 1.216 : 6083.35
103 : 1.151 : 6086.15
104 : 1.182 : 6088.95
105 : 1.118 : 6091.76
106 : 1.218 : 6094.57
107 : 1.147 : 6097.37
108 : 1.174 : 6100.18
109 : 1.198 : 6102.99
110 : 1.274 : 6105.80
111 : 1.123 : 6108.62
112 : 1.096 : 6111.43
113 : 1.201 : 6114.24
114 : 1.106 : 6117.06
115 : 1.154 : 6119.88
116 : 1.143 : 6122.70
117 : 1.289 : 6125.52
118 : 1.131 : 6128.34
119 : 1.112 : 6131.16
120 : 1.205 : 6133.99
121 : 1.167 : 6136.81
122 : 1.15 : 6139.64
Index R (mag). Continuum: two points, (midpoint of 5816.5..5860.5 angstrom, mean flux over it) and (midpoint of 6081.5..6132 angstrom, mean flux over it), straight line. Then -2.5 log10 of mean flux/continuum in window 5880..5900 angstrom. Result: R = 0.26 mag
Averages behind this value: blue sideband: 1.2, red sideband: 1.17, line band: 0.934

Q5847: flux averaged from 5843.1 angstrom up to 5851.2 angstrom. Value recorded 1.18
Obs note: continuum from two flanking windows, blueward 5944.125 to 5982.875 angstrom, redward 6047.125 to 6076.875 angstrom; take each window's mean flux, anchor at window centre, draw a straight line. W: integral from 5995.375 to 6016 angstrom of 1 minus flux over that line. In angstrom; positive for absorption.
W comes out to 0.93 angstrom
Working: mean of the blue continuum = 1.16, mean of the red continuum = 1.22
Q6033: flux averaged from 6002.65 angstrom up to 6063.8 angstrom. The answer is 1.18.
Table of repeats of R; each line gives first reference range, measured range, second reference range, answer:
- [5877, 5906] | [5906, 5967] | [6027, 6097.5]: -0.103 mag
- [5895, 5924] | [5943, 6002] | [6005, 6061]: -0.035 mag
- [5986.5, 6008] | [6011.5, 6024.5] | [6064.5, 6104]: 0.075 mag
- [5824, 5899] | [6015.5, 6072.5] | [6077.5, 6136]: -0.032 mag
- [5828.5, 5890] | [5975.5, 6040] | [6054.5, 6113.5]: 0.022 mag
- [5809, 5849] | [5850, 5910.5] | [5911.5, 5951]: 0.118 mag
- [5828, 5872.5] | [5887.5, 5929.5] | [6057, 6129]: 0.127 mag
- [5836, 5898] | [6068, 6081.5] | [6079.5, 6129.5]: -0.039 mag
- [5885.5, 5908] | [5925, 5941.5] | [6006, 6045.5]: -0.136 mag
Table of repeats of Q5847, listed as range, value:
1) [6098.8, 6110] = 1.19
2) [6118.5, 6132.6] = 1.17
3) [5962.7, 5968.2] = 1.18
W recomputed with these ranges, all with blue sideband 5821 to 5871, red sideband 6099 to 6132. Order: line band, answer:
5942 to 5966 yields 0.4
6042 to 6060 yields -1.6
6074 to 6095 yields -0.3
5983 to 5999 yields 0.2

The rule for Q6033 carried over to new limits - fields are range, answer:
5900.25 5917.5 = 1.09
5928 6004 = 1.15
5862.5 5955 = 1.08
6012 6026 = 1.08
